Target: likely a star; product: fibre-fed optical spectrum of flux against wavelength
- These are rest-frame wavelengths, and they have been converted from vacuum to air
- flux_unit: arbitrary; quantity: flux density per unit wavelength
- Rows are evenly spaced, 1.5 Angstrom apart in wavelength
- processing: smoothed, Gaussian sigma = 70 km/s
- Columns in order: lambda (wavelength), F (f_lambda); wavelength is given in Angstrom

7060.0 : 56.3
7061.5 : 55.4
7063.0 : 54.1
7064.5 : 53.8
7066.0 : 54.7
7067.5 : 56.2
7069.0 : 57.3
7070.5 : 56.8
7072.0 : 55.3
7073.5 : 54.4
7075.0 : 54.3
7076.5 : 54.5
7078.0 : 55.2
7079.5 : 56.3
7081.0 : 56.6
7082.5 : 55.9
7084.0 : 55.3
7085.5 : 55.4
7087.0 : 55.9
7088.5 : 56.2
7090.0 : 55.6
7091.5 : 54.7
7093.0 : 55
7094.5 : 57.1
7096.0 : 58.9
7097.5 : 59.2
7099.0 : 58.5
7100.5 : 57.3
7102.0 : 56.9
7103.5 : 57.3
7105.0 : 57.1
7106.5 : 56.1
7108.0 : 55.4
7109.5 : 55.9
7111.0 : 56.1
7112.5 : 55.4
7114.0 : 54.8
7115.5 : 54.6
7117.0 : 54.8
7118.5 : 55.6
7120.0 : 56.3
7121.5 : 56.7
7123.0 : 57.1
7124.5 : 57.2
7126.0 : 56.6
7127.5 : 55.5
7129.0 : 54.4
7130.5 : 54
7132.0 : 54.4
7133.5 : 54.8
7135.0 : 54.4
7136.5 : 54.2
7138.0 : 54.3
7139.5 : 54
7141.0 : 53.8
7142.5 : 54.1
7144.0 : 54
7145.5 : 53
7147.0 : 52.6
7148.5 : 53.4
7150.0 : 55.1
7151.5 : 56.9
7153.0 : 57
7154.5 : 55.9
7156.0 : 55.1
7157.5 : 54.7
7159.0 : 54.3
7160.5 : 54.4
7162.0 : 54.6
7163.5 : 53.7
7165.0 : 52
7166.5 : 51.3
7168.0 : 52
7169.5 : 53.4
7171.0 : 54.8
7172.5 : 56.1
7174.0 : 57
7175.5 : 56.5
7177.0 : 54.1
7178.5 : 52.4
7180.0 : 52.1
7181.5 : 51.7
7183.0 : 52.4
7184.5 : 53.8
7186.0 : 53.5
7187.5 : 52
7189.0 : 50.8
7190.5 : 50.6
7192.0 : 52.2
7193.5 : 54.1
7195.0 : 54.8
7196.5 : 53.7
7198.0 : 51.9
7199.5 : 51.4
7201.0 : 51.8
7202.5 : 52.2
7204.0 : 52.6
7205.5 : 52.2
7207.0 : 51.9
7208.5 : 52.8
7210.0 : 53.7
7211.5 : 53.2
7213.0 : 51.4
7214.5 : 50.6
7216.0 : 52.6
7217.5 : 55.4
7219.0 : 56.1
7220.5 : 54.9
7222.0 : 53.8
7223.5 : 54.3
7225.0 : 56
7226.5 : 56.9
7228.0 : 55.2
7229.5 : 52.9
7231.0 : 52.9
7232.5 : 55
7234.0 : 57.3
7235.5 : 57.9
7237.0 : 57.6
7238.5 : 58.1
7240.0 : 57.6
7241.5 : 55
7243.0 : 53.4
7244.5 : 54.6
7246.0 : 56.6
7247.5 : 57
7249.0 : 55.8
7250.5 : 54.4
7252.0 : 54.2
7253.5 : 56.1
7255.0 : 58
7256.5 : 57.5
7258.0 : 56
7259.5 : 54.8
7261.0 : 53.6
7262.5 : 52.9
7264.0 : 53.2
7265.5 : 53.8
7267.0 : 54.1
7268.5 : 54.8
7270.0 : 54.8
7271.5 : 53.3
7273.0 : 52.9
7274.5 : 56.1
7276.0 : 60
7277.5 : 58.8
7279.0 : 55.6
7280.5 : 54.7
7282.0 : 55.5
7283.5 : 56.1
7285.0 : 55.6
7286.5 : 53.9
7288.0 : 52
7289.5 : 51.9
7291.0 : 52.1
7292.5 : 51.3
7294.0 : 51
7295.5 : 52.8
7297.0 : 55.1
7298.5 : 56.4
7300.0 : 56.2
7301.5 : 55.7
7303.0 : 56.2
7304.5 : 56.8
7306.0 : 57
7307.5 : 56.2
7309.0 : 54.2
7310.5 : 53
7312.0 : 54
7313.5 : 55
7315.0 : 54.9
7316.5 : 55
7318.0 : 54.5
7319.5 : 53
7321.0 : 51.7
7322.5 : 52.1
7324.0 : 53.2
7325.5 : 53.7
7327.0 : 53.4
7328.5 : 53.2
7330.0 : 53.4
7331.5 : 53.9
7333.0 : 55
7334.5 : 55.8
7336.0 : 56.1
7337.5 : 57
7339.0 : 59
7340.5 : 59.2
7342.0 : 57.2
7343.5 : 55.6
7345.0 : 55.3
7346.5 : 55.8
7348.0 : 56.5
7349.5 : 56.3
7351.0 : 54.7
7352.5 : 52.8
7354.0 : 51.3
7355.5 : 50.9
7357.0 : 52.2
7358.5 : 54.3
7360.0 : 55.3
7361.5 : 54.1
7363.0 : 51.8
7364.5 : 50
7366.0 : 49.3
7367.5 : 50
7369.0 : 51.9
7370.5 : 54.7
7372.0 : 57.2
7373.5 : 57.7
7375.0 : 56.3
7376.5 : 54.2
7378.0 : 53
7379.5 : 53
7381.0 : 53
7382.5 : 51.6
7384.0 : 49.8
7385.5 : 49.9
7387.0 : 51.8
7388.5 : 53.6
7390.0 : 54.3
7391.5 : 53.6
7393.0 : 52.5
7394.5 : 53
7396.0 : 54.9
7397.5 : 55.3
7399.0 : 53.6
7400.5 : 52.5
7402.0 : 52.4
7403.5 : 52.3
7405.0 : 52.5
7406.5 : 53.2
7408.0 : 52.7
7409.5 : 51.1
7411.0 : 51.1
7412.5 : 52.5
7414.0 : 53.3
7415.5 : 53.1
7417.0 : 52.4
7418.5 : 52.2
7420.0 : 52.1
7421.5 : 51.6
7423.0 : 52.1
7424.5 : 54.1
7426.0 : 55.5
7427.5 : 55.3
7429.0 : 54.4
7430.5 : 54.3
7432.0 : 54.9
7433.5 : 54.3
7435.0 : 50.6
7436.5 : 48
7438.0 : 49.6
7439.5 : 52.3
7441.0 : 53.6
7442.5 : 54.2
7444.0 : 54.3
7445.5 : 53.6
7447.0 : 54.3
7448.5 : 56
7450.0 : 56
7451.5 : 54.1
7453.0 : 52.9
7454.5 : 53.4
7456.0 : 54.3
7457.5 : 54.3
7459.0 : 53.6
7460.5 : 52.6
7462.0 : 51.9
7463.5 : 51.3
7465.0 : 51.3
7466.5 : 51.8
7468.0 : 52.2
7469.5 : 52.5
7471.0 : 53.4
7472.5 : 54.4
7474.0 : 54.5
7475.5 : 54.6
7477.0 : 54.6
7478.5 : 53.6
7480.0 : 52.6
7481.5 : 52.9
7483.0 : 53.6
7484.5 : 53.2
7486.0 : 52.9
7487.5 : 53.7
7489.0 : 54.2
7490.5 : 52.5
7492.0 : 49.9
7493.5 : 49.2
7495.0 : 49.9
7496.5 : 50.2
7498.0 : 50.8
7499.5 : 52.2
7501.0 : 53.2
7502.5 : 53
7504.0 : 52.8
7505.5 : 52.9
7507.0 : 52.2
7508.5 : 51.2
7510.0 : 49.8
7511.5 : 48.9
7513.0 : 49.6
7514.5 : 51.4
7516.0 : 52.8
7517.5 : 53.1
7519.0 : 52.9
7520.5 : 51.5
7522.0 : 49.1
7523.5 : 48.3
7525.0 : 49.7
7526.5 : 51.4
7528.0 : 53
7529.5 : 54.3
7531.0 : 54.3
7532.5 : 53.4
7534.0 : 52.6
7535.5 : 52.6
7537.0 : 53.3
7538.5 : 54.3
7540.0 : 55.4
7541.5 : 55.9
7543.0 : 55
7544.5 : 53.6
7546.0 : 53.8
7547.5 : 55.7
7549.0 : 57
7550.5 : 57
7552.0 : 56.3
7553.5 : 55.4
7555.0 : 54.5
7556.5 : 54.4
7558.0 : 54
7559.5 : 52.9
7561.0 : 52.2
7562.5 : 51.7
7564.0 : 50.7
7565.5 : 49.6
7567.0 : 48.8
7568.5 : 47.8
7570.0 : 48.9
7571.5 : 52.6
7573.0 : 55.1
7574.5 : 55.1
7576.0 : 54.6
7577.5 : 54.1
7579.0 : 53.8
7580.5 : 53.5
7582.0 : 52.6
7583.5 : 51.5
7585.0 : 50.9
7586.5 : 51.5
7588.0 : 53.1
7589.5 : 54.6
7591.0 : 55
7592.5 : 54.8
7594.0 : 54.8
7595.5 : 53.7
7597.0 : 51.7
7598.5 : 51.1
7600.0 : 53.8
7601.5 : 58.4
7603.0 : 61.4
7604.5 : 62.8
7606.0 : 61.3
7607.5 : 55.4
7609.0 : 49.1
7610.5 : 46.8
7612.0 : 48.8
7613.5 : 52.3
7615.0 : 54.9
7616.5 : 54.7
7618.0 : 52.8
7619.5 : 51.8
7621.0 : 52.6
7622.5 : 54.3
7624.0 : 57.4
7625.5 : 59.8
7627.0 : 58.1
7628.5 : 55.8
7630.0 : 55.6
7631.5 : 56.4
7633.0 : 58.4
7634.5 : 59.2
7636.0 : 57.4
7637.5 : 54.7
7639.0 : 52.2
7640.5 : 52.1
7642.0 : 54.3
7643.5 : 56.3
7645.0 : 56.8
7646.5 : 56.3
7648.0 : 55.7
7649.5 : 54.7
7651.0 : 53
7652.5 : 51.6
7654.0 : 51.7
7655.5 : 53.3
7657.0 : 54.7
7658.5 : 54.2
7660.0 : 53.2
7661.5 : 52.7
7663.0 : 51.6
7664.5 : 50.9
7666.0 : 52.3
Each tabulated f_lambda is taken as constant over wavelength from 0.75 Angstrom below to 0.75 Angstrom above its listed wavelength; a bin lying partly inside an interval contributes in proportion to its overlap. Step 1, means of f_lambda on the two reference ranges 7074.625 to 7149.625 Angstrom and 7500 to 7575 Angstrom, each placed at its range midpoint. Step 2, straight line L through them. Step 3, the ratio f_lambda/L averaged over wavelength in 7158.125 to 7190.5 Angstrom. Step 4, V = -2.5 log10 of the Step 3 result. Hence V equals 0.03 mag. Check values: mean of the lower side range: 55.5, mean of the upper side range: 52.7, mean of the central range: 53.4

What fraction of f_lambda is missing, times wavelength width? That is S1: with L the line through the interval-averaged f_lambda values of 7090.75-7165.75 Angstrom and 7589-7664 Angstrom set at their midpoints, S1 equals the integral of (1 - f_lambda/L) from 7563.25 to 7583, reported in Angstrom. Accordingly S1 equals 1.0 Angstrom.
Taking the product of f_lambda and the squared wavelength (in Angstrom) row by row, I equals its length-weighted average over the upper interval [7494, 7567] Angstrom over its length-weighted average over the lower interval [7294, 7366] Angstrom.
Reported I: 1.0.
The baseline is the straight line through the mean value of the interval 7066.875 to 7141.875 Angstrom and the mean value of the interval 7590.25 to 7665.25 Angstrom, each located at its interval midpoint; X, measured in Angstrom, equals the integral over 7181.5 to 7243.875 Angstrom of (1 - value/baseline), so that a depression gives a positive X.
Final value 2.0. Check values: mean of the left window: 55.8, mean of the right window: 54.6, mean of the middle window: 53.8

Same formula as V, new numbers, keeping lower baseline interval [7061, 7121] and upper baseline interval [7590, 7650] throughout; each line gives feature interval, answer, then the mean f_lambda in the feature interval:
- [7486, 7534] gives 0.07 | 51.7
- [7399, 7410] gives 0.06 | 52.5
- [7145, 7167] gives 0.03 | 54.3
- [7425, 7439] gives 0.05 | 53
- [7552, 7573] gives 0.06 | 52.1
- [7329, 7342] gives -0.01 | 56.2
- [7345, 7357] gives 0.03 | 54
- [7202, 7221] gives 0.05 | 53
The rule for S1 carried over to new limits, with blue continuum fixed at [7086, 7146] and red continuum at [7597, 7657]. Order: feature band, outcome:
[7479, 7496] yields 0.89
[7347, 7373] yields 0.99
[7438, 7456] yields 0.42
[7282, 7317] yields 0.59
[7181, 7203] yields 1.23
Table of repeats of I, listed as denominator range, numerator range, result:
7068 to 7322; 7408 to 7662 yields 1.07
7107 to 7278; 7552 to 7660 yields 1.11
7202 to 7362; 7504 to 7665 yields 1.06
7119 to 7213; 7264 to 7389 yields 1.05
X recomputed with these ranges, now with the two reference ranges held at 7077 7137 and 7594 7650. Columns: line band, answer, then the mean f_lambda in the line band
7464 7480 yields 0.6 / 53.2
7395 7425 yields 1.5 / 52.7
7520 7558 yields 1.1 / 53.7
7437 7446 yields 0.4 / 52.8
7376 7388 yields 0.8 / 52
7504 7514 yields 0.8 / 50.9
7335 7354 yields -0.2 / 56.1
